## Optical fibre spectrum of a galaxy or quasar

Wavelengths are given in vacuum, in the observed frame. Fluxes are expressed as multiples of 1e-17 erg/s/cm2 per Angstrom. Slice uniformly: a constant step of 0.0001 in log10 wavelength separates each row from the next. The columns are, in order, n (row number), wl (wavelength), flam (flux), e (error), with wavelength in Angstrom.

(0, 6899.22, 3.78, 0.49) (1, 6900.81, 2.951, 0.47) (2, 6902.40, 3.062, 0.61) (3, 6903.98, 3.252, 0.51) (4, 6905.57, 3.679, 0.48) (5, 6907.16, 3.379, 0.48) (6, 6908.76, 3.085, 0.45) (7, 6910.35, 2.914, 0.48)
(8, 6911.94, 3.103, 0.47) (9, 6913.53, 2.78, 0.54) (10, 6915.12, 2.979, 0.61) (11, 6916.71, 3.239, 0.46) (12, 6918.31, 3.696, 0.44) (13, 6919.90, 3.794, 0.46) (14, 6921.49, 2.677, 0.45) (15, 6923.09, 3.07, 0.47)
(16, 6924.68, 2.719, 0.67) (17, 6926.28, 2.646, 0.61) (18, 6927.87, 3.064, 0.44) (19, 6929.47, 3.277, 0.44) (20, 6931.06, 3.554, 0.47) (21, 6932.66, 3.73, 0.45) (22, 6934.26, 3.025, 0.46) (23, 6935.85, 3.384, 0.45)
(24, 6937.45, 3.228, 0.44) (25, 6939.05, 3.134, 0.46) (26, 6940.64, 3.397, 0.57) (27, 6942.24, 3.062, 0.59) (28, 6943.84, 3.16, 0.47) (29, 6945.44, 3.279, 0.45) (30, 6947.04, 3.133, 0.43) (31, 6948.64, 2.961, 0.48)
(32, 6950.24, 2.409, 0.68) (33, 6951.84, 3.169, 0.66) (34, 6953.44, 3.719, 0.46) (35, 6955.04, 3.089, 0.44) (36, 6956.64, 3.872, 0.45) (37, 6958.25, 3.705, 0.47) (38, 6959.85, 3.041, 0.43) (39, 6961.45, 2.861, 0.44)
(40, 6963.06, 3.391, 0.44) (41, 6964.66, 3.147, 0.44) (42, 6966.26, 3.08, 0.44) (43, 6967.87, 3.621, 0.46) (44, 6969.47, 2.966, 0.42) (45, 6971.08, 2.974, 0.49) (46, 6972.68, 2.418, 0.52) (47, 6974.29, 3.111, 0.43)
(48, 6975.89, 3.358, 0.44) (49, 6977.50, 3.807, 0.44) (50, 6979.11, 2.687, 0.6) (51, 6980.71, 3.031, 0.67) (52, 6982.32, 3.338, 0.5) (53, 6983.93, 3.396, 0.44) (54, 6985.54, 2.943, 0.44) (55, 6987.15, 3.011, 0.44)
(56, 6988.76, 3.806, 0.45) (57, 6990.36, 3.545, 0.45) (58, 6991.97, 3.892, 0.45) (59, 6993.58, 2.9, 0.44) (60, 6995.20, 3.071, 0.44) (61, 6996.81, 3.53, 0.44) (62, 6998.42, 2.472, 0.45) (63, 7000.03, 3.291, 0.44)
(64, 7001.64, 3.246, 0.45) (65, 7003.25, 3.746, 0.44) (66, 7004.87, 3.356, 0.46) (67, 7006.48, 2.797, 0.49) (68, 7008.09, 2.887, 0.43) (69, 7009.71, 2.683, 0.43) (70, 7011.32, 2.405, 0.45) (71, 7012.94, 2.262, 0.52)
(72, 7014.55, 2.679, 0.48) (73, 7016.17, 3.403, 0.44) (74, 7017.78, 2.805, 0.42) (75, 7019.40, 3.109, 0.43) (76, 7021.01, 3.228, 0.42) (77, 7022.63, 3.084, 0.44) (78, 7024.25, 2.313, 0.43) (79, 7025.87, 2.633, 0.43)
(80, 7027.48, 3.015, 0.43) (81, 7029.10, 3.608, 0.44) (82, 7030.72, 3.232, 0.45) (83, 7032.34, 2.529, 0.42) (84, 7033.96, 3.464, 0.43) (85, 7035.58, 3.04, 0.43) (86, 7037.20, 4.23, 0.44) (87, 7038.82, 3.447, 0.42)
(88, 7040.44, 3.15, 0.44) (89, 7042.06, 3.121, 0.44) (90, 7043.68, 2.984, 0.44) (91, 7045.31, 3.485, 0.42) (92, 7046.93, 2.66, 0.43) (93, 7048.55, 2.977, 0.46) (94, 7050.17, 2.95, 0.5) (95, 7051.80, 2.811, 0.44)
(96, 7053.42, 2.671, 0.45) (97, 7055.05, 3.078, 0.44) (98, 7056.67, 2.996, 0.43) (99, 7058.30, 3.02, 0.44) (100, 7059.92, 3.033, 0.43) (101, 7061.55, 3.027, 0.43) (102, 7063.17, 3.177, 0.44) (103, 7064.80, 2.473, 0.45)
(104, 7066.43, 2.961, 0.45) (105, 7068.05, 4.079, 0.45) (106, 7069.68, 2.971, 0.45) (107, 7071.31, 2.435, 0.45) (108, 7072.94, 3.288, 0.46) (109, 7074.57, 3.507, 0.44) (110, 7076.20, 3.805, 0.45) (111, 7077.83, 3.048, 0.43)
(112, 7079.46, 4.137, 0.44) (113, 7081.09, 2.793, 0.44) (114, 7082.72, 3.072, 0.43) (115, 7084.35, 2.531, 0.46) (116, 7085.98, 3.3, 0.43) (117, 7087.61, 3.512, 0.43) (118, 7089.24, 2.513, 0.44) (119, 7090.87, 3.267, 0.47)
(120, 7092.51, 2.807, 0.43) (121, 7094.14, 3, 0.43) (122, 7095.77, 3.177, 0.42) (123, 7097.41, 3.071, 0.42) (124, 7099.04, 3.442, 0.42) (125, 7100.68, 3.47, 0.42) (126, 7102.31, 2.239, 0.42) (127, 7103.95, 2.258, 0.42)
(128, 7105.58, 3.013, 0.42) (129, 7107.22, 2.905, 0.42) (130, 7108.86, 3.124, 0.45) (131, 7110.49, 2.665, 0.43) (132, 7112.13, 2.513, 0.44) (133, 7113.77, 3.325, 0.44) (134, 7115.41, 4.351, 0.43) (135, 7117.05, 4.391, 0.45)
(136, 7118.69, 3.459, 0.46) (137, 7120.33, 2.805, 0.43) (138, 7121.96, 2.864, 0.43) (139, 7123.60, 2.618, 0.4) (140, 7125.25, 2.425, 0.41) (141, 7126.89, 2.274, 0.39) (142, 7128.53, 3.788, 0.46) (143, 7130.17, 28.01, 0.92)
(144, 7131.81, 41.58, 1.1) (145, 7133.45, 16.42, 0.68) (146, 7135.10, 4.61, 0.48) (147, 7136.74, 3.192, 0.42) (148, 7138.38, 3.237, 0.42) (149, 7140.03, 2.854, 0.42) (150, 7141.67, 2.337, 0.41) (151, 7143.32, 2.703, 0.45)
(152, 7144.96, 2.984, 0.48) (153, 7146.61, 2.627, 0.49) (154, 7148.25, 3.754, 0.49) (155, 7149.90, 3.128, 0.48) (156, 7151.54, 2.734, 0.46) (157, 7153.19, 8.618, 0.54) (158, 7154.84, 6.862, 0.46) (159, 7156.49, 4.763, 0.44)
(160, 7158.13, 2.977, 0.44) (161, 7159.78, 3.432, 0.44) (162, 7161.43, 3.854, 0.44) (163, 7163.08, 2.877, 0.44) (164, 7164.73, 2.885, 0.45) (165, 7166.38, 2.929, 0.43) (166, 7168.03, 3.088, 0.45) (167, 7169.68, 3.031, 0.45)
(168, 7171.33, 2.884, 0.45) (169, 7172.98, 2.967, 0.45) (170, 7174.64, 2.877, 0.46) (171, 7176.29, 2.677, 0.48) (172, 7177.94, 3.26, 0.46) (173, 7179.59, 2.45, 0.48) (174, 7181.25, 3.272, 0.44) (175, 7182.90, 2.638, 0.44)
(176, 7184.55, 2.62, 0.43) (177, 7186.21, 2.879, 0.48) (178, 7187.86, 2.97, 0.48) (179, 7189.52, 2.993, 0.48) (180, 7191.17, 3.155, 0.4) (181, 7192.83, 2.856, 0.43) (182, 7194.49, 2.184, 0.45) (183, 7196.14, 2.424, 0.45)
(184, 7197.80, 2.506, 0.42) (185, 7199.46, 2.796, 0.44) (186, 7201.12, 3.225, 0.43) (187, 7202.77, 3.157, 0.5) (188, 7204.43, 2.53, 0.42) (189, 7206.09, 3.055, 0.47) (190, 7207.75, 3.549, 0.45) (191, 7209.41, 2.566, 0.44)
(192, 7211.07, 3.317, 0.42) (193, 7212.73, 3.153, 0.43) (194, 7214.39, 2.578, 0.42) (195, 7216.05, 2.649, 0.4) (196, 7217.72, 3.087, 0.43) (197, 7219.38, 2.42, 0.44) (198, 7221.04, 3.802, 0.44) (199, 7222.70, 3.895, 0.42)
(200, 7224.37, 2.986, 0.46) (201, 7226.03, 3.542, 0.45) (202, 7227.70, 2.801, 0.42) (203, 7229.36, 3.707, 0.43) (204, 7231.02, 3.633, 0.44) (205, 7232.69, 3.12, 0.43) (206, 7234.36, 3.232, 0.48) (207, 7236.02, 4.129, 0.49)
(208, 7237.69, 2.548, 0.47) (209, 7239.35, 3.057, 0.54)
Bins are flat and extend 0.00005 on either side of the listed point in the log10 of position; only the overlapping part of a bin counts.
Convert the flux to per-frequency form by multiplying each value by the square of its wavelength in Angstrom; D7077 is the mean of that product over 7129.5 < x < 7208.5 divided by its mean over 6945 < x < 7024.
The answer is 1.60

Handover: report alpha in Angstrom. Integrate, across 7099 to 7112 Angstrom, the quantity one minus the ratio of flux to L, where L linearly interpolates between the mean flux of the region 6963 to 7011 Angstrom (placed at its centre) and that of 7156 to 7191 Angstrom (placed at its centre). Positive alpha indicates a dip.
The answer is 1.1 Angstrom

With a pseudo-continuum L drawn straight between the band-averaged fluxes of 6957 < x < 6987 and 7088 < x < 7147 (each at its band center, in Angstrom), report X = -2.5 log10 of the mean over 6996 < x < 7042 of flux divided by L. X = 0.24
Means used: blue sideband 3.17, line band 3.06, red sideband 5.19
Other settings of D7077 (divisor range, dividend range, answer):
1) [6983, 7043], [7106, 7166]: 1.83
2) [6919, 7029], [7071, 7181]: 1.47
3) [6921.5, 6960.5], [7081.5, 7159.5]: 1.62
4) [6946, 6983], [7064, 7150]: 1.50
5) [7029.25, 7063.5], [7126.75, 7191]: 1.75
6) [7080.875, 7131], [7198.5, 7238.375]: 0.84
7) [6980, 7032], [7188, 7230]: 1.03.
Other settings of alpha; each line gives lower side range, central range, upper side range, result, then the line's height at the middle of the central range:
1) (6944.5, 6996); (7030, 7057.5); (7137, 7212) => 0.82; 3.2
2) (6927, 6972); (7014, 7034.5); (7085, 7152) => 5.06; 3.99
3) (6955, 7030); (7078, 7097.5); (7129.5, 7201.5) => 4.82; 4.12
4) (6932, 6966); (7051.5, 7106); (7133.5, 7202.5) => 4.34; 3.33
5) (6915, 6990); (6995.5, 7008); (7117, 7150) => 3.04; 4.21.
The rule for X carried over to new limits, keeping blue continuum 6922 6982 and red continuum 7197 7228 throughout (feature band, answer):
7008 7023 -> 0.105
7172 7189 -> 0.070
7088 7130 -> -0.112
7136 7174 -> -0.146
